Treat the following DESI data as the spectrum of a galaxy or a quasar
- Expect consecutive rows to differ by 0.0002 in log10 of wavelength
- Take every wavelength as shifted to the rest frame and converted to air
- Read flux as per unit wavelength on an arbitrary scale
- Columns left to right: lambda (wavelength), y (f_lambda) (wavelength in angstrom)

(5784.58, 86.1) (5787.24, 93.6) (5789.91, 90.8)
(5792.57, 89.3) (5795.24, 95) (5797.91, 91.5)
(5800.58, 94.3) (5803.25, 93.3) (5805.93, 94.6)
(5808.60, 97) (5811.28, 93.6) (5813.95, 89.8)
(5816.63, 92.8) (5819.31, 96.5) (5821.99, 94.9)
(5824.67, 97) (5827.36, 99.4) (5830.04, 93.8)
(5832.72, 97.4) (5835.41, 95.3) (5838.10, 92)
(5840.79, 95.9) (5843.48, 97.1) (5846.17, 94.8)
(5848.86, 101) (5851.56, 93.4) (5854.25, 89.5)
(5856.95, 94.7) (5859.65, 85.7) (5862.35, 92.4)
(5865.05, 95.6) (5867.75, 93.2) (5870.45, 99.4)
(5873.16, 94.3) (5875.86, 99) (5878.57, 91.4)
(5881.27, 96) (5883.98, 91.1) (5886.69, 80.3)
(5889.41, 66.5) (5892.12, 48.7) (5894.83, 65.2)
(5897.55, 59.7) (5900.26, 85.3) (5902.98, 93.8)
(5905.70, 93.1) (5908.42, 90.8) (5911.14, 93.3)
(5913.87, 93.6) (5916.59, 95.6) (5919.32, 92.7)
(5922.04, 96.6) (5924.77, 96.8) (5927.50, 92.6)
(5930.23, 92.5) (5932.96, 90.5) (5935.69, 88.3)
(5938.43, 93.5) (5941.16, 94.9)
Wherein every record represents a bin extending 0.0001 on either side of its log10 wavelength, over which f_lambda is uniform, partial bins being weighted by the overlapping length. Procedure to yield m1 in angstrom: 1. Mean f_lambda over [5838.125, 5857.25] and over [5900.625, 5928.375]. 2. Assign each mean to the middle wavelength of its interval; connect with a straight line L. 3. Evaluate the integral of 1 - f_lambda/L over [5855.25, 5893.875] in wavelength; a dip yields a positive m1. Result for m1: 2.84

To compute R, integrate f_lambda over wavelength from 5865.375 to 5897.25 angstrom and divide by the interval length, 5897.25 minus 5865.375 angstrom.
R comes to 83.6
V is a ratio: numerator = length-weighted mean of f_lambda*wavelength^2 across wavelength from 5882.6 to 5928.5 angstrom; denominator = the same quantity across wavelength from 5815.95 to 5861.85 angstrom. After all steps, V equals 0.91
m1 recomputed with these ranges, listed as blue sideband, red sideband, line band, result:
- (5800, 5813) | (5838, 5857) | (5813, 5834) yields -0.1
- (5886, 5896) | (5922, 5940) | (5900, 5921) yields -4.0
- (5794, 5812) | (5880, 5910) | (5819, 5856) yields -2.9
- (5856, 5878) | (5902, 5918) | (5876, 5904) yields 4.5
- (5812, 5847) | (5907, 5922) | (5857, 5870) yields 0.3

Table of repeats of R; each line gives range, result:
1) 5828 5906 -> 88.8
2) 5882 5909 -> 77.5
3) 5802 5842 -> 94.9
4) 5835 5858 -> 94.8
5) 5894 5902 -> 71.5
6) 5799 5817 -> 93.6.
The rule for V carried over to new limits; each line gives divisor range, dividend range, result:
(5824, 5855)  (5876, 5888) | 0.96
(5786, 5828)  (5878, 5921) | 0.92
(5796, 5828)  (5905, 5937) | 1.02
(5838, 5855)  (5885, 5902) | 0.73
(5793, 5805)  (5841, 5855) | 1.04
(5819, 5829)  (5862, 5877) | 1.00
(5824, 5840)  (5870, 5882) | 1.02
